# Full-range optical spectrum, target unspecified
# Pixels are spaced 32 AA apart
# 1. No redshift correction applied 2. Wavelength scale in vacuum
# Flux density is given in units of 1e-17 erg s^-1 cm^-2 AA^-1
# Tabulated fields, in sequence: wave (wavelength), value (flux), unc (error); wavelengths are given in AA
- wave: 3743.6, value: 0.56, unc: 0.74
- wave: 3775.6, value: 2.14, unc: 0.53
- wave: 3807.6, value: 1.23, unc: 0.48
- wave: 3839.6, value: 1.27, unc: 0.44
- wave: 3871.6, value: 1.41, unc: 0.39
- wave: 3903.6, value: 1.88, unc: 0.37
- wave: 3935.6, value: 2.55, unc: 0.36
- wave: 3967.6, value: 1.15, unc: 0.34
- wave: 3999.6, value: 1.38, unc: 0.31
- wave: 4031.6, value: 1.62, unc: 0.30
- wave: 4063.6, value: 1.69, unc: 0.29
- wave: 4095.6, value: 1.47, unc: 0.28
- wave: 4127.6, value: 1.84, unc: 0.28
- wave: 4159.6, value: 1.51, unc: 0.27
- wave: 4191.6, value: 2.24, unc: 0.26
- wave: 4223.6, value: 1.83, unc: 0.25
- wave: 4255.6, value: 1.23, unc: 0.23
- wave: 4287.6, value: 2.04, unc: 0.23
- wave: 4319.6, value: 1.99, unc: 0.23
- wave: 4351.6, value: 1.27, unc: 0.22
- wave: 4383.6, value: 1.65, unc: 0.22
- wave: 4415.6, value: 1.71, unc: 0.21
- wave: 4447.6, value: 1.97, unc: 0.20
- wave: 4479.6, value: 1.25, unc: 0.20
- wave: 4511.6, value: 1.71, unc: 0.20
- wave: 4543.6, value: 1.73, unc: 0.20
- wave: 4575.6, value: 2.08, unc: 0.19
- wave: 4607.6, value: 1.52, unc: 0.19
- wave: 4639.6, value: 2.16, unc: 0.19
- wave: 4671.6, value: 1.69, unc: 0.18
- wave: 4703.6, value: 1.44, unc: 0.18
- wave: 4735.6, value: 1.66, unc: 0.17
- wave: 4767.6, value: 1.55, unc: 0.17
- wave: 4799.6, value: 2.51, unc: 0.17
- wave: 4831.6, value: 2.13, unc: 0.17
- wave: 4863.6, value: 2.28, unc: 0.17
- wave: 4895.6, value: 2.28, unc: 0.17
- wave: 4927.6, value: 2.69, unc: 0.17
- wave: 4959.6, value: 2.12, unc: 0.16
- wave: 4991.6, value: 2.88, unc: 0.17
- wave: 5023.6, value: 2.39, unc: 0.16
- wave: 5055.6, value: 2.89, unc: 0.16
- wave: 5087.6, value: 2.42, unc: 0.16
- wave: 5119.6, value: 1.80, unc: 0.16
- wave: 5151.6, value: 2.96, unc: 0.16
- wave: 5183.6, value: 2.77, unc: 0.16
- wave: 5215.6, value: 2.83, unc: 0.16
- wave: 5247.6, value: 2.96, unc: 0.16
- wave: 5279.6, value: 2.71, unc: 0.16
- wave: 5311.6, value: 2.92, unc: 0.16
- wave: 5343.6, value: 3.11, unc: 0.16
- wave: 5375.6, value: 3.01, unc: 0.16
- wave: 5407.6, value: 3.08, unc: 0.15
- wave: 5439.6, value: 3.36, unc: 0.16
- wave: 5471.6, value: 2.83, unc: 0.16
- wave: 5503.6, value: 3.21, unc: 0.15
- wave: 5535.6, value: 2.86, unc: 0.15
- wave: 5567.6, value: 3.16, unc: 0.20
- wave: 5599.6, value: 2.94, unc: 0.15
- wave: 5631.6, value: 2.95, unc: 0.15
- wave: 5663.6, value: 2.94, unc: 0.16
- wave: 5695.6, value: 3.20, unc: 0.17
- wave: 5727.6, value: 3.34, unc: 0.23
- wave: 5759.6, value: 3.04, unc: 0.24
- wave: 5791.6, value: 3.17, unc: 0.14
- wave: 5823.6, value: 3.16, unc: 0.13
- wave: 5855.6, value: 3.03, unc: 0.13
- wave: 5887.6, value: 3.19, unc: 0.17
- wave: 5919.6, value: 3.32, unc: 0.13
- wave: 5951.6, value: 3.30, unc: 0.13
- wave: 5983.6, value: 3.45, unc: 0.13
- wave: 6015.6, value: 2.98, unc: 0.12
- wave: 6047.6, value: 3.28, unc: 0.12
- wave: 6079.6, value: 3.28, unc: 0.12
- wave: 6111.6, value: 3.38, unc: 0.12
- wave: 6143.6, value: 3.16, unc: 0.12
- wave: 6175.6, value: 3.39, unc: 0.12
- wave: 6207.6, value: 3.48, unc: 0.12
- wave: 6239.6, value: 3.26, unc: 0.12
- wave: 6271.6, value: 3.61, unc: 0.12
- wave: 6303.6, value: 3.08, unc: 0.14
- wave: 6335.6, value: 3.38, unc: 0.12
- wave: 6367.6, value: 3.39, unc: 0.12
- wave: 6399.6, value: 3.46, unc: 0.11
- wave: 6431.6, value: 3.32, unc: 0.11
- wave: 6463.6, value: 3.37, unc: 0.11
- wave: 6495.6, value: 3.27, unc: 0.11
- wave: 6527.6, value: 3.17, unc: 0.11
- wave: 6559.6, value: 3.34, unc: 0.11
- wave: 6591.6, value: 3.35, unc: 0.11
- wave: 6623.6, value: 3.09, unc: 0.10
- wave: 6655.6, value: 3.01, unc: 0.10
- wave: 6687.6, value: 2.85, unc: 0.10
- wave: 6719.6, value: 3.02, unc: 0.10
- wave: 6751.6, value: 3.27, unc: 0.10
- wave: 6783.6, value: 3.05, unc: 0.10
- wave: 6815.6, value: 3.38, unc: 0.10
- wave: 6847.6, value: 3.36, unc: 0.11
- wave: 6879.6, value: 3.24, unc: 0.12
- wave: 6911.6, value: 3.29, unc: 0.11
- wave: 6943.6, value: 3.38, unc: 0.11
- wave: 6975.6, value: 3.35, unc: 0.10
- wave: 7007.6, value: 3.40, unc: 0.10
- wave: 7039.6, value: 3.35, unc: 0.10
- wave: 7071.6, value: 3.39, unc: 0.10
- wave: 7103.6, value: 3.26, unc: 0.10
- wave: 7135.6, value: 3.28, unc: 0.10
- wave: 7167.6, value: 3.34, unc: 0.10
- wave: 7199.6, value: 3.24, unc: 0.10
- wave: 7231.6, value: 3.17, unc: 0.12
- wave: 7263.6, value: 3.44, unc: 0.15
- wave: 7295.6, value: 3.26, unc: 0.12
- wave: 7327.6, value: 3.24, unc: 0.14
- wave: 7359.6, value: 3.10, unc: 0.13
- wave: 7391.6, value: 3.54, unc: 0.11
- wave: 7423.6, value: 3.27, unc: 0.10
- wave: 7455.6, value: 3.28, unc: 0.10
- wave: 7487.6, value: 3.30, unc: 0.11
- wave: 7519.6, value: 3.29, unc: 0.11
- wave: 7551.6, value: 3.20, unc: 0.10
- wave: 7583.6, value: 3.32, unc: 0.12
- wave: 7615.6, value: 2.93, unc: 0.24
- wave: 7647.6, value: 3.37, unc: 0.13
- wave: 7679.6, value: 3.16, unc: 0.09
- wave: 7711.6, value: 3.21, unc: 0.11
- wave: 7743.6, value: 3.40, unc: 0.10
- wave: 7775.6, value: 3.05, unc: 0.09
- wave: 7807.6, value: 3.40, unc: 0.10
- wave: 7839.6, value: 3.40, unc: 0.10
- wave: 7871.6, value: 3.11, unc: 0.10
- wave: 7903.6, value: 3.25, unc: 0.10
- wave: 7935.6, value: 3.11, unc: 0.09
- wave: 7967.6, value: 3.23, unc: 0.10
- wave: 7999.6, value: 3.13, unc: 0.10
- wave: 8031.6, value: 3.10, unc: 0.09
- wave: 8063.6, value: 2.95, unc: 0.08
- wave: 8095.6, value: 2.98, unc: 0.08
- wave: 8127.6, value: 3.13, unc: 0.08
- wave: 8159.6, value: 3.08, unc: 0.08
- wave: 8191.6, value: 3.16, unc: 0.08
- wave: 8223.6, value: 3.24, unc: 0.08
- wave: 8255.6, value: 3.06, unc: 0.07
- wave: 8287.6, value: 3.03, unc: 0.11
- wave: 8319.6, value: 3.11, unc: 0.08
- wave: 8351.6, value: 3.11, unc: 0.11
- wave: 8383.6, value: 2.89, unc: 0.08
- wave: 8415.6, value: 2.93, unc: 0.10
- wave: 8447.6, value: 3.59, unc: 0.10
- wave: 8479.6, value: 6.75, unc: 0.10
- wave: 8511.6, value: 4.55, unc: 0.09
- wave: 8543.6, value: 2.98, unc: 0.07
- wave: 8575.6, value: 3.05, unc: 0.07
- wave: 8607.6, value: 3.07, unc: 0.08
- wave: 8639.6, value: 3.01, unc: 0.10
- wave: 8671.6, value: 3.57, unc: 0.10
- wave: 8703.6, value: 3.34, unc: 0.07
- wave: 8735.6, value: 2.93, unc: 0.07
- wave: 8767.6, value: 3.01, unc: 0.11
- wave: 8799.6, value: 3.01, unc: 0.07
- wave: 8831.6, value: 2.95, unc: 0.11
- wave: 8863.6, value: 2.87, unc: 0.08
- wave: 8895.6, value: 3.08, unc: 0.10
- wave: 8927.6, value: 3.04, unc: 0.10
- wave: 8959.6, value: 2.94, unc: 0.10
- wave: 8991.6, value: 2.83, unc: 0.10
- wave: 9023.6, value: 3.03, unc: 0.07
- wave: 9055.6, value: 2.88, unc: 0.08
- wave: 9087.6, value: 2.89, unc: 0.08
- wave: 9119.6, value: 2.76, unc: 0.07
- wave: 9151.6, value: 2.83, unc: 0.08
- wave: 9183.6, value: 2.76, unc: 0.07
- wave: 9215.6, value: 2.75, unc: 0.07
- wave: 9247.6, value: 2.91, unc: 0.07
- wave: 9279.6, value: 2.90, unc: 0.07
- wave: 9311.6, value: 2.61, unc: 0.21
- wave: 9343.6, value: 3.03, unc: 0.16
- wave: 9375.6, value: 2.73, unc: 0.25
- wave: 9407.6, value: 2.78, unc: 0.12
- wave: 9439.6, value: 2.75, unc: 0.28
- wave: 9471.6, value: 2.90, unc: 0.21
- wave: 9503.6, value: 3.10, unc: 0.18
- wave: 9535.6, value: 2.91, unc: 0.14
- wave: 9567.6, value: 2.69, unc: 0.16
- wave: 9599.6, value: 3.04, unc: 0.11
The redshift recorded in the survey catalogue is 0.291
